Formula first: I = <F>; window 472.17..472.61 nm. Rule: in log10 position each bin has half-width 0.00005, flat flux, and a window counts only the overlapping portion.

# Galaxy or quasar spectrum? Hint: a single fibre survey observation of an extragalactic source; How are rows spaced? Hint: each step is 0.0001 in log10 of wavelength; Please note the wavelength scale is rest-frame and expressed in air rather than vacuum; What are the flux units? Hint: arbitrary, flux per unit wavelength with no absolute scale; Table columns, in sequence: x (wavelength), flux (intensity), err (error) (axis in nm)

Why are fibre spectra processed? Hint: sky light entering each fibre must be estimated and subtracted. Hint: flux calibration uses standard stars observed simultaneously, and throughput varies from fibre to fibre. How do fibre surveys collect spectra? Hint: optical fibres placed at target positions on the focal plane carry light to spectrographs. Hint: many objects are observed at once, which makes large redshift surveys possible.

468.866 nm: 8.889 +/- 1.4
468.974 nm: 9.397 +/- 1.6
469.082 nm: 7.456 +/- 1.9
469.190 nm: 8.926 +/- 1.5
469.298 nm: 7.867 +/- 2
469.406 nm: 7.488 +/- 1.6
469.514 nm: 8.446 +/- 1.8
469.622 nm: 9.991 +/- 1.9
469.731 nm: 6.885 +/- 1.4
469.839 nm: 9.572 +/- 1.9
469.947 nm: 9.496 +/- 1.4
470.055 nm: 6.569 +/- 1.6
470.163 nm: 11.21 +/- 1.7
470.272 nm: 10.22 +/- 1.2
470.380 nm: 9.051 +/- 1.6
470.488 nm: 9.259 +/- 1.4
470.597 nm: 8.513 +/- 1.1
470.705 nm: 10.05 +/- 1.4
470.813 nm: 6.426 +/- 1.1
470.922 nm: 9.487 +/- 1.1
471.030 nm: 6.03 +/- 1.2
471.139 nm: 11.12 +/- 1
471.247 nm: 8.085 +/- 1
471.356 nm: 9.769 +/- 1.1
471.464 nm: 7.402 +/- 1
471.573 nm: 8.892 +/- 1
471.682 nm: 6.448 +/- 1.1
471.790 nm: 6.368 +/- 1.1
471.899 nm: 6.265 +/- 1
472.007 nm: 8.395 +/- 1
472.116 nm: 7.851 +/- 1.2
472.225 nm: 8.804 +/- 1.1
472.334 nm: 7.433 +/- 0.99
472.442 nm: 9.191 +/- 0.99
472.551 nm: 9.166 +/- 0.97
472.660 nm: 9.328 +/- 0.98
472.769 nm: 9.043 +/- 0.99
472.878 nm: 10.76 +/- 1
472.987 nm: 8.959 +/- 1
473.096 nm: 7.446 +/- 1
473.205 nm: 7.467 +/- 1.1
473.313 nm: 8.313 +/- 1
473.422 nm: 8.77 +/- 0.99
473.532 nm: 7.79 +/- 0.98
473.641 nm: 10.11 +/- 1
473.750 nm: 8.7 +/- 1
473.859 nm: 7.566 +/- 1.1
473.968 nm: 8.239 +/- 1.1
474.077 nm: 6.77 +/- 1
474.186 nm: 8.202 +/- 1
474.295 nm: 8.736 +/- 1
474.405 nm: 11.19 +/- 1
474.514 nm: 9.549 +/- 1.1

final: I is 8.65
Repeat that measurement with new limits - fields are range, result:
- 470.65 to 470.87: 8.26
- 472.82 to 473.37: 8.6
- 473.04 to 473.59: 7.97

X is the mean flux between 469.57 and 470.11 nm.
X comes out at 8.5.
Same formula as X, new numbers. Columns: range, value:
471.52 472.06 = 7.27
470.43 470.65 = 8.88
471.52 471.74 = 7.64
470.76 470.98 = 7.92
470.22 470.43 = 9.65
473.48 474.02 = 8.49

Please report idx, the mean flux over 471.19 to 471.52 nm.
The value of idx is 8.45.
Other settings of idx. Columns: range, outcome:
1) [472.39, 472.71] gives 9.22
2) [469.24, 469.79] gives 8.15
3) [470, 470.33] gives 9.33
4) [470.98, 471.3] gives 8.44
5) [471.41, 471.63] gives 8.11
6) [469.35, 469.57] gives 8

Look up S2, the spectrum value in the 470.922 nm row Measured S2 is 9.487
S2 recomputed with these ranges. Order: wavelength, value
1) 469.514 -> 8.446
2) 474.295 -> 8.736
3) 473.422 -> 8.77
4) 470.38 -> 9.051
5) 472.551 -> 9.166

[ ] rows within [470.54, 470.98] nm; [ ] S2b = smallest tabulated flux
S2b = 6.426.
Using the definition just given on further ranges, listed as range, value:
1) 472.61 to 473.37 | 7.446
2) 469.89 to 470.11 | 6.569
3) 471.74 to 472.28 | 6.265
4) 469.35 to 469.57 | 7.488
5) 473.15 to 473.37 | 7.467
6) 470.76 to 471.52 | 6.03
